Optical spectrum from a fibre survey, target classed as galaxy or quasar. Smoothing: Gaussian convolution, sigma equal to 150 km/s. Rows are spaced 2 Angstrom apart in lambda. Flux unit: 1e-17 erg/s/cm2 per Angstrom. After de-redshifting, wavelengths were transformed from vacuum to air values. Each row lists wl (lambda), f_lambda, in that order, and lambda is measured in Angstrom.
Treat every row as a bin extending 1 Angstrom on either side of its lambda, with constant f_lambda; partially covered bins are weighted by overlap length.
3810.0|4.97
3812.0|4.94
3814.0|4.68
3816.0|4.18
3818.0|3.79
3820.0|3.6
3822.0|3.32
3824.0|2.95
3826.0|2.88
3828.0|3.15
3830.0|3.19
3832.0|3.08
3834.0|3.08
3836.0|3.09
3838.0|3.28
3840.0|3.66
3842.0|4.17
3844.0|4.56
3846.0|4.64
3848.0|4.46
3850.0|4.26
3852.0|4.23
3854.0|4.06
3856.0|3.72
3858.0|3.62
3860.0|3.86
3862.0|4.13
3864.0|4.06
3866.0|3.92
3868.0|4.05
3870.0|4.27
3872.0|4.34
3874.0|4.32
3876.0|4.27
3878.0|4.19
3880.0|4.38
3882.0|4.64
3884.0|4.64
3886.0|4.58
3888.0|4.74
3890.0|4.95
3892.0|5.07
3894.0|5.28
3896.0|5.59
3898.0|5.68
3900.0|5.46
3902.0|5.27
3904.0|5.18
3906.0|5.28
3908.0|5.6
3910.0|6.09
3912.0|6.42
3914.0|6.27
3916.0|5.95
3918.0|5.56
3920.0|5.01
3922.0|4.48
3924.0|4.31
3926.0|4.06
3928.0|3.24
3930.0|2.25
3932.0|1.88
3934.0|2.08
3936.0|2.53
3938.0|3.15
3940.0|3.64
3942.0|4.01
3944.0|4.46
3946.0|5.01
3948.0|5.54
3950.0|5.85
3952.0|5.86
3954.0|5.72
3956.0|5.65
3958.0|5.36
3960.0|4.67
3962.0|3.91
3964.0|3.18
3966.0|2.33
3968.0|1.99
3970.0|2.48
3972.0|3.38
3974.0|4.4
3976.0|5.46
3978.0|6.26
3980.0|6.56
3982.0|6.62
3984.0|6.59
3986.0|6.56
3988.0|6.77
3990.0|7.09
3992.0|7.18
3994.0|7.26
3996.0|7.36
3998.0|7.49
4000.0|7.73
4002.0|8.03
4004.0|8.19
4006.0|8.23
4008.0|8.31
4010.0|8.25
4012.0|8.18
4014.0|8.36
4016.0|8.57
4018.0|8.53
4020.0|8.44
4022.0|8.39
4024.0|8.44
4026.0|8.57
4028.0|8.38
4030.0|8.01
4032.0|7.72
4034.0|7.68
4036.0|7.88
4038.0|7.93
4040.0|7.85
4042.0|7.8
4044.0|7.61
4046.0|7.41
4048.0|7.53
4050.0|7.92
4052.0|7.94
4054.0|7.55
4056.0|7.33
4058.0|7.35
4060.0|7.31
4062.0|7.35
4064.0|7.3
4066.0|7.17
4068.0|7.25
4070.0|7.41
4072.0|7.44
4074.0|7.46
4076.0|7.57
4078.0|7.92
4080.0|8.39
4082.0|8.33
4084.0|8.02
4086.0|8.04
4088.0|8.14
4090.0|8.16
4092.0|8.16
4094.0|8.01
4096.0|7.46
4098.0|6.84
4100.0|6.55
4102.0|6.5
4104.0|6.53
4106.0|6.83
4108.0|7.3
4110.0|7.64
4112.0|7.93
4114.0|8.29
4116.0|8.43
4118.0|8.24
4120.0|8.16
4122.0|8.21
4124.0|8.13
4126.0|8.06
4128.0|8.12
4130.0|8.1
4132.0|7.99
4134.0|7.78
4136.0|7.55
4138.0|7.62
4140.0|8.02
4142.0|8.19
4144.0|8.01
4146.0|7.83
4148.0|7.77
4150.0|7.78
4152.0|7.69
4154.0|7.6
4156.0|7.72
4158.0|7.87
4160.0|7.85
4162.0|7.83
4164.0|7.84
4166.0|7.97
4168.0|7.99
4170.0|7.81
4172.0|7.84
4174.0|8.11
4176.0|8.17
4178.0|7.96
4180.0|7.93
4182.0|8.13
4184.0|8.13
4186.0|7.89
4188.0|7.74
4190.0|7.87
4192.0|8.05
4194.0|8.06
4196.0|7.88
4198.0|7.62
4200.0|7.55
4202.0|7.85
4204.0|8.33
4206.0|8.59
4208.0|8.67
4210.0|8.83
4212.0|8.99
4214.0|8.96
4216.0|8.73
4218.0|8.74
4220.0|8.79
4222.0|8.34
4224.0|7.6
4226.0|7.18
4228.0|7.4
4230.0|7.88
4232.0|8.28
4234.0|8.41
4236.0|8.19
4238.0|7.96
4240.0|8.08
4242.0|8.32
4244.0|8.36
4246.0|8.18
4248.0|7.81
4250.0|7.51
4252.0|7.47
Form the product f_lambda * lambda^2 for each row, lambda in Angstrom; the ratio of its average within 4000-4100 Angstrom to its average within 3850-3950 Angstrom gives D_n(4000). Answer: 1.89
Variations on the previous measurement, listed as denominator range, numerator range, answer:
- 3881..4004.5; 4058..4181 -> 1.65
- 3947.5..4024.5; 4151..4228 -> 1.39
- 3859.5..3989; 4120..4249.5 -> 1.96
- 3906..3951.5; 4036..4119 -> 1.84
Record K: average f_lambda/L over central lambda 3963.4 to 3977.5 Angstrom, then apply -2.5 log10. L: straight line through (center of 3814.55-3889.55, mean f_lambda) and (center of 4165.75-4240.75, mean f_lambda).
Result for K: 0.49 mag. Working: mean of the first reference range 3.94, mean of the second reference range 8.12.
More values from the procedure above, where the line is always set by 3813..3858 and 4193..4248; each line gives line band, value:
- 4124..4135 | -0.13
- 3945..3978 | 0.16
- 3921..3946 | 0.39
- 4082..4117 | -0.12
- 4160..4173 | -0.04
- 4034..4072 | -0.20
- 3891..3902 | -0.21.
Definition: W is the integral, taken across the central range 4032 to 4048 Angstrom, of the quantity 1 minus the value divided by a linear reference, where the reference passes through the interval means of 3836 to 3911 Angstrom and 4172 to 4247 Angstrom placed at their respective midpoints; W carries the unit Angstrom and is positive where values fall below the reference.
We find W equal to -3.5 Angstrom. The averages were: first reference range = 4.53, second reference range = 8.15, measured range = 7.72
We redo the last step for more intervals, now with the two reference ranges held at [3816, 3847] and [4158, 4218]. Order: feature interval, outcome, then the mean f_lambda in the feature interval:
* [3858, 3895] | -2.7 Angstrom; 4.41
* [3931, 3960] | 3.9 Angstrom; 4.35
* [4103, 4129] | -2.3 Angstrom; 7.84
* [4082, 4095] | -2.4 Angstrom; 8.11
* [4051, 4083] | -4.9 Angstrom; 7.57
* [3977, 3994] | -3.8 Angstrom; 6.74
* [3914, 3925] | -1.2 Angstrom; 5.17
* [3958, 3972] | 5.2 Angstrom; 3.28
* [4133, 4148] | -0.7 Angstrom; 7.85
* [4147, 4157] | -0.1 Angstrom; 7.71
